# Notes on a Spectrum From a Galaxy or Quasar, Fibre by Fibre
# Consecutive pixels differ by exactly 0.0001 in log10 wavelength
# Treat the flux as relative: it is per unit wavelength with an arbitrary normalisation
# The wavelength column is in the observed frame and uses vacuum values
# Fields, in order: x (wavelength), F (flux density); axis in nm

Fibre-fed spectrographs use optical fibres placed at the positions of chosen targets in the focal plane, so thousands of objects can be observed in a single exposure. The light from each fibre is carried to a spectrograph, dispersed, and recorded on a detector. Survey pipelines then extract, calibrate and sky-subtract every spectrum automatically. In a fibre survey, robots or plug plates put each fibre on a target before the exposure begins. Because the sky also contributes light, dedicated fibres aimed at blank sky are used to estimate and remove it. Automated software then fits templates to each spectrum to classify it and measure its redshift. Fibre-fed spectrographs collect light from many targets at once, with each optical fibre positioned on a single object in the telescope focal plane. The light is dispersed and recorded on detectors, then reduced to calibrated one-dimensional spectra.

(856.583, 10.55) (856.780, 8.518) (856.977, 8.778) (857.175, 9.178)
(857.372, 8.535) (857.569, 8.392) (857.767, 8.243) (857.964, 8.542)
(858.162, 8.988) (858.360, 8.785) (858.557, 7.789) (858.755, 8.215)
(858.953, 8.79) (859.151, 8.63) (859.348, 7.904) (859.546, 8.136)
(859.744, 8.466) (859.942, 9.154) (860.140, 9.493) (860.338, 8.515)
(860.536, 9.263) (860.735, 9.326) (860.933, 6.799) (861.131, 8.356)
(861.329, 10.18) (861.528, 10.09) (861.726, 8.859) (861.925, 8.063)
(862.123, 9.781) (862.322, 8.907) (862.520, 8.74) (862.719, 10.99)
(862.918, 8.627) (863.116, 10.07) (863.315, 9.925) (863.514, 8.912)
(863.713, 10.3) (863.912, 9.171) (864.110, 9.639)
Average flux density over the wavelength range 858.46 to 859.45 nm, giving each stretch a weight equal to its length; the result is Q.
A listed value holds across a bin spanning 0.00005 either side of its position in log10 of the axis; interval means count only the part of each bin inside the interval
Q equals 8.27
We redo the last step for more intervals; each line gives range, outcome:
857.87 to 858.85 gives 8.46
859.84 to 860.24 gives 9.32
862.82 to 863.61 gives 9.39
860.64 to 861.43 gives 8.67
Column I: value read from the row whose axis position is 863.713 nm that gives 10.3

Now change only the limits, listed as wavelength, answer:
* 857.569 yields 8.392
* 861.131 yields 8.356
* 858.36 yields 8.785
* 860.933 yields 6.799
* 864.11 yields 9.639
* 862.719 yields 10.99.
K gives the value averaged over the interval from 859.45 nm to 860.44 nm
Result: 8.76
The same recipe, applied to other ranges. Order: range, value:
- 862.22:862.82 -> 9.54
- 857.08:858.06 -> 8.58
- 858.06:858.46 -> 8.88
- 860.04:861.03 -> 8.68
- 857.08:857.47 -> 8.86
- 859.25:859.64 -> 8.02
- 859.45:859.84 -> 8.3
